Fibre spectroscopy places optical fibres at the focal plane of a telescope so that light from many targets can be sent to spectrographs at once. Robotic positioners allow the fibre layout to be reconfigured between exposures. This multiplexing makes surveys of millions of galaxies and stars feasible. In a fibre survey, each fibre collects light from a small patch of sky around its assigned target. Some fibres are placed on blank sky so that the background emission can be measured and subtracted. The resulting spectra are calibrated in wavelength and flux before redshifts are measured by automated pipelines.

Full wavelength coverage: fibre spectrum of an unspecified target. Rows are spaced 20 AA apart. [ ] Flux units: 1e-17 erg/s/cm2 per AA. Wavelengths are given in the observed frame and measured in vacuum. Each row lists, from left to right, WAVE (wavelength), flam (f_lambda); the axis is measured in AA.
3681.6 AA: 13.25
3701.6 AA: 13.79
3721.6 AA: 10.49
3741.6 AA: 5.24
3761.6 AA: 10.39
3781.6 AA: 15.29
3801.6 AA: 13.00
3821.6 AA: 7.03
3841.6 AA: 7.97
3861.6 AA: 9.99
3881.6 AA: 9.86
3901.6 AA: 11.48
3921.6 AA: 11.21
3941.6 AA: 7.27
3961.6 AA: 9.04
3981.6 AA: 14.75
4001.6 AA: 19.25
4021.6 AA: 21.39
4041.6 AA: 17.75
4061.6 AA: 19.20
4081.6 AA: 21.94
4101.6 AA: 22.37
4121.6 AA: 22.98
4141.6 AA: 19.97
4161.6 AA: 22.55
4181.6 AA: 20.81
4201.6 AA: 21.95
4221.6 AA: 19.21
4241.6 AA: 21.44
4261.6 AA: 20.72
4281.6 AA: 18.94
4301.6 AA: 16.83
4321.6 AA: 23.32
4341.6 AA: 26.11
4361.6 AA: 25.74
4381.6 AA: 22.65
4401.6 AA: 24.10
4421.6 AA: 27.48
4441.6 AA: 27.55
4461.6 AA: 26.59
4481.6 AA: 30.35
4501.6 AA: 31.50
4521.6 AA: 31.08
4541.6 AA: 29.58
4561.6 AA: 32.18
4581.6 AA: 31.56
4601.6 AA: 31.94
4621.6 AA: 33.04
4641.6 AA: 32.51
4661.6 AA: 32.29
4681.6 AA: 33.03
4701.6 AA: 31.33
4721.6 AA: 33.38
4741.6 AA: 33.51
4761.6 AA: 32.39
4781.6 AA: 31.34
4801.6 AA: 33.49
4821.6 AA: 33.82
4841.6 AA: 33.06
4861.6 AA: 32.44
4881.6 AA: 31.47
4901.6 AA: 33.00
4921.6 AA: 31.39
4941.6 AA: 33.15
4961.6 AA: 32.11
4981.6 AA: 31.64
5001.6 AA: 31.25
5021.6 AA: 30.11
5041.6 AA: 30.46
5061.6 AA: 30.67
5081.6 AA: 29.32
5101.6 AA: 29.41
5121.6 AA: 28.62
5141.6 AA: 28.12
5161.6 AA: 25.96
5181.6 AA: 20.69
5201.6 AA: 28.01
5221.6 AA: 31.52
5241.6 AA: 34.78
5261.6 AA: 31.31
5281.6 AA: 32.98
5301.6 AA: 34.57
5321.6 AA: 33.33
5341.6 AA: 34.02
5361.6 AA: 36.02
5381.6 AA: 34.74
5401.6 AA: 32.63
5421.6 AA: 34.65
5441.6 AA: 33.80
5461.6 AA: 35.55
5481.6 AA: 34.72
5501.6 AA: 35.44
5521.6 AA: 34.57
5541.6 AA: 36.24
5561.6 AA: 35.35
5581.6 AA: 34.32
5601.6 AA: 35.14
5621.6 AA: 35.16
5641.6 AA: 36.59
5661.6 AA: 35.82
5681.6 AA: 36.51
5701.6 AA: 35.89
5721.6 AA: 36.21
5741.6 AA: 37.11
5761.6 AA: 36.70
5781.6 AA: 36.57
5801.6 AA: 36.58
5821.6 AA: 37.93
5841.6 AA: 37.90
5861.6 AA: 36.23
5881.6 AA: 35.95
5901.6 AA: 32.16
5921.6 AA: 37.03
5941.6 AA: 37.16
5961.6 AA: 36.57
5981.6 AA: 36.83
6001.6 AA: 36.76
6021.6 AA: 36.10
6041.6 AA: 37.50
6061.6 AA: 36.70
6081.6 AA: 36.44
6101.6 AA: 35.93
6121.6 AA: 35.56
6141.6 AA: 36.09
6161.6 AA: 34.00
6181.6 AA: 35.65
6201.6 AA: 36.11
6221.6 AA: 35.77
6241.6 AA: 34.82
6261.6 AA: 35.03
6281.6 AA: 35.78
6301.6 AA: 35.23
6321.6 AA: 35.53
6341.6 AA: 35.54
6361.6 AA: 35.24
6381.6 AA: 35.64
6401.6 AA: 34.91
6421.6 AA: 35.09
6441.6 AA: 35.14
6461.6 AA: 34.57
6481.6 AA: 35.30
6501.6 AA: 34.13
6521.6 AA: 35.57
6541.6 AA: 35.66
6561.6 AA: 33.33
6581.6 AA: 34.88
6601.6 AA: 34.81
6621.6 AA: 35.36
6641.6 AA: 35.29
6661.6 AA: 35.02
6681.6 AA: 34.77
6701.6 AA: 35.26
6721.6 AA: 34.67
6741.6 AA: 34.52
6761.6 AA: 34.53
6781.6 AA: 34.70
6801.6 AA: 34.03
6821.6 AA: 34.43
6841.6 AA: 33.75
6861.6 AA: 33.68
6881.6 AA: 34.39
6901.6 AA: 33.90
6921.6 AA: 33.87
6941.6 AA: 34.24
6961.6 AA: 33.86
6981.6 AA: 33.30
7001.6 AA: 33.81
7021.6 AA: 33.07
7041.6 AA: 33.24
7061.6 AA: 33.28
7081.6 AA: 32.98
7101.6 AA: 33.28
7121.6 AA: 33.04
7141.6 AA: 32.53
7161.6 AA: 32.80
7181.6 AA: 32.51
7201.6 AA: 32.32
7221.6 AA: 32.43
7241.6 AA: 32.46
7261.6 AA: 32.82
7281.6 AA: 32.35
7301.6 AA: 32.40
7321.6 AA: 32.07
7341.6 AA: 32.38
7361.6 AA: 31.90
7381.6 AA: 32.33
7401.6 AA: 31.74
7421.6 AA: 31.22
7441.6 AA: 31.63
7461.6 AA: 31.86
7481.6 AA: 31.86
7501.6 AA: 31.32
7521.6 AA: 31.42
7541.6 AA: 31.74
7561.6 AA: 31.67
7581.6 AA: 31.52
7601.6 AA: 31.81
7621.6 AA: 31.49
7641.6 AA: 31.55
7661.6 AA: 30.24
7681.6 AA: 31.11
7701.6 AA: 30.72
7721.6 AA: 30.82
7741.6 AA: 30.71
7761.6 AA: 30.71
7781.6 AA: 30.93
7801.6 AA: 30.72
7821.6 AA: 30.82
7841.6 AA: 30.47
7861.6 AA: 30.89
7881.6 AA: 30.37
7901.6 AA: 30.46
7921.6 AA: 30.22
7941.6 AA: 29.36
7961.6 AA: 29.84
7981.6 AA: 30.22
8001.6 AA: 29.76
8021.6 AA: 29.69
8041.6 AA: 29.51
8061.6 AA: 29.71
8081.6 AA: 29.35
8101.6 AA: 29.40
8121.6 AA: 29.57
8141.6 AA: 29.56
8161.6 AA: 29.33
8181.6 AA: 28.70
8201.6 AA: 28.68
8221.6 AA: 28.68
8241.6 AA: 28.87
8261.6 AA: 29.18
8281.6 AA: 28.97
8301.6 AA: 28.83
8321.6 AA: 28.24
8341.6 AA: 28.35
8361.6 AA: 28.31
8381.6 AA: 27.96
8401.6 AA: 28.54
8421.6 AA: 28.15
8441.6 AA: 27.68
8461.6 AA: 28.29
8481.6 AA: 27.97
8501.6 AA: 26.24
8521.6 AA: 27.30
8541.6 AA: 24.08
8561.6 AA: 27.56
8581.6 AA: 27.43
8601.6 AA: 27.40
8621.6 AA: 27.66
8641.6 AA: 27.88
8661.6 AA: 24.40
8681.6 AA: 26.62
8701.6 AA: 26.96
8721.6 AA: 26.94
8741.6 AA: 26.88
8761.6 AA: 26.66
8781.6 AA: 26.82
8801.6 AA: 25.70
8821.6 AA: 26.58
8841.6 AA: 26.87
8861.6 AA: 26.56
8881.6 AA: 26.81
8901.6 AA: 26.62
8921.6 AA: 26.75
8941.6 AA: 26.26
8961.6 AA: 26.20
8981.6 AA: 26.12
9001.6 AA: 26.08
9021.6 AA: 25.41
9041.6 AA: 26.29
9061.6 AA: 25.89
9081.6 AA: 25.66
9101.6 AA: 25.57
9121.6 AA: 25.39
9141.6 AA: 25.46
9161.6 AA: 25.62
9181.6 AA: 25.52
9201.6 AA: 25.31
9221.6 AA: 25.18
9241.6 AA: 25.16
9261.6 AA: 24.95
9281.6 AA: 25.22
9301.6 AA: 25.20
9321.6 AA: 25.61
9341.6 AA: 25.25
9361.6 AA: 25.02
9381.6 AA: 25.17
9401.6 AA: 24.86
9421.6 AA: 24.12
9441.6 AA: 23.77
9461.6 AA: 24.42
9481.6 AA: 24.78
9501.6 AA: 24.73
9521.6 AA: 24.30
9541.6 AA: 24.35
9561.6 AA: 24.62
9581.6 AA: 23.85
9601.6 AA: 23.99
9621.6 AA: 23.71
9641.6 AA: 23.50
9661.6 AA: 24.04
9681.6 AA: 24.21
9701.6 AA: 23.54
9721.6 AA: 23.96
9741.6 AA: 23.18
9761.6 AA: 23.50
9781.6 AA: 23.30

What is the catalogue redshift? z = 0.00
